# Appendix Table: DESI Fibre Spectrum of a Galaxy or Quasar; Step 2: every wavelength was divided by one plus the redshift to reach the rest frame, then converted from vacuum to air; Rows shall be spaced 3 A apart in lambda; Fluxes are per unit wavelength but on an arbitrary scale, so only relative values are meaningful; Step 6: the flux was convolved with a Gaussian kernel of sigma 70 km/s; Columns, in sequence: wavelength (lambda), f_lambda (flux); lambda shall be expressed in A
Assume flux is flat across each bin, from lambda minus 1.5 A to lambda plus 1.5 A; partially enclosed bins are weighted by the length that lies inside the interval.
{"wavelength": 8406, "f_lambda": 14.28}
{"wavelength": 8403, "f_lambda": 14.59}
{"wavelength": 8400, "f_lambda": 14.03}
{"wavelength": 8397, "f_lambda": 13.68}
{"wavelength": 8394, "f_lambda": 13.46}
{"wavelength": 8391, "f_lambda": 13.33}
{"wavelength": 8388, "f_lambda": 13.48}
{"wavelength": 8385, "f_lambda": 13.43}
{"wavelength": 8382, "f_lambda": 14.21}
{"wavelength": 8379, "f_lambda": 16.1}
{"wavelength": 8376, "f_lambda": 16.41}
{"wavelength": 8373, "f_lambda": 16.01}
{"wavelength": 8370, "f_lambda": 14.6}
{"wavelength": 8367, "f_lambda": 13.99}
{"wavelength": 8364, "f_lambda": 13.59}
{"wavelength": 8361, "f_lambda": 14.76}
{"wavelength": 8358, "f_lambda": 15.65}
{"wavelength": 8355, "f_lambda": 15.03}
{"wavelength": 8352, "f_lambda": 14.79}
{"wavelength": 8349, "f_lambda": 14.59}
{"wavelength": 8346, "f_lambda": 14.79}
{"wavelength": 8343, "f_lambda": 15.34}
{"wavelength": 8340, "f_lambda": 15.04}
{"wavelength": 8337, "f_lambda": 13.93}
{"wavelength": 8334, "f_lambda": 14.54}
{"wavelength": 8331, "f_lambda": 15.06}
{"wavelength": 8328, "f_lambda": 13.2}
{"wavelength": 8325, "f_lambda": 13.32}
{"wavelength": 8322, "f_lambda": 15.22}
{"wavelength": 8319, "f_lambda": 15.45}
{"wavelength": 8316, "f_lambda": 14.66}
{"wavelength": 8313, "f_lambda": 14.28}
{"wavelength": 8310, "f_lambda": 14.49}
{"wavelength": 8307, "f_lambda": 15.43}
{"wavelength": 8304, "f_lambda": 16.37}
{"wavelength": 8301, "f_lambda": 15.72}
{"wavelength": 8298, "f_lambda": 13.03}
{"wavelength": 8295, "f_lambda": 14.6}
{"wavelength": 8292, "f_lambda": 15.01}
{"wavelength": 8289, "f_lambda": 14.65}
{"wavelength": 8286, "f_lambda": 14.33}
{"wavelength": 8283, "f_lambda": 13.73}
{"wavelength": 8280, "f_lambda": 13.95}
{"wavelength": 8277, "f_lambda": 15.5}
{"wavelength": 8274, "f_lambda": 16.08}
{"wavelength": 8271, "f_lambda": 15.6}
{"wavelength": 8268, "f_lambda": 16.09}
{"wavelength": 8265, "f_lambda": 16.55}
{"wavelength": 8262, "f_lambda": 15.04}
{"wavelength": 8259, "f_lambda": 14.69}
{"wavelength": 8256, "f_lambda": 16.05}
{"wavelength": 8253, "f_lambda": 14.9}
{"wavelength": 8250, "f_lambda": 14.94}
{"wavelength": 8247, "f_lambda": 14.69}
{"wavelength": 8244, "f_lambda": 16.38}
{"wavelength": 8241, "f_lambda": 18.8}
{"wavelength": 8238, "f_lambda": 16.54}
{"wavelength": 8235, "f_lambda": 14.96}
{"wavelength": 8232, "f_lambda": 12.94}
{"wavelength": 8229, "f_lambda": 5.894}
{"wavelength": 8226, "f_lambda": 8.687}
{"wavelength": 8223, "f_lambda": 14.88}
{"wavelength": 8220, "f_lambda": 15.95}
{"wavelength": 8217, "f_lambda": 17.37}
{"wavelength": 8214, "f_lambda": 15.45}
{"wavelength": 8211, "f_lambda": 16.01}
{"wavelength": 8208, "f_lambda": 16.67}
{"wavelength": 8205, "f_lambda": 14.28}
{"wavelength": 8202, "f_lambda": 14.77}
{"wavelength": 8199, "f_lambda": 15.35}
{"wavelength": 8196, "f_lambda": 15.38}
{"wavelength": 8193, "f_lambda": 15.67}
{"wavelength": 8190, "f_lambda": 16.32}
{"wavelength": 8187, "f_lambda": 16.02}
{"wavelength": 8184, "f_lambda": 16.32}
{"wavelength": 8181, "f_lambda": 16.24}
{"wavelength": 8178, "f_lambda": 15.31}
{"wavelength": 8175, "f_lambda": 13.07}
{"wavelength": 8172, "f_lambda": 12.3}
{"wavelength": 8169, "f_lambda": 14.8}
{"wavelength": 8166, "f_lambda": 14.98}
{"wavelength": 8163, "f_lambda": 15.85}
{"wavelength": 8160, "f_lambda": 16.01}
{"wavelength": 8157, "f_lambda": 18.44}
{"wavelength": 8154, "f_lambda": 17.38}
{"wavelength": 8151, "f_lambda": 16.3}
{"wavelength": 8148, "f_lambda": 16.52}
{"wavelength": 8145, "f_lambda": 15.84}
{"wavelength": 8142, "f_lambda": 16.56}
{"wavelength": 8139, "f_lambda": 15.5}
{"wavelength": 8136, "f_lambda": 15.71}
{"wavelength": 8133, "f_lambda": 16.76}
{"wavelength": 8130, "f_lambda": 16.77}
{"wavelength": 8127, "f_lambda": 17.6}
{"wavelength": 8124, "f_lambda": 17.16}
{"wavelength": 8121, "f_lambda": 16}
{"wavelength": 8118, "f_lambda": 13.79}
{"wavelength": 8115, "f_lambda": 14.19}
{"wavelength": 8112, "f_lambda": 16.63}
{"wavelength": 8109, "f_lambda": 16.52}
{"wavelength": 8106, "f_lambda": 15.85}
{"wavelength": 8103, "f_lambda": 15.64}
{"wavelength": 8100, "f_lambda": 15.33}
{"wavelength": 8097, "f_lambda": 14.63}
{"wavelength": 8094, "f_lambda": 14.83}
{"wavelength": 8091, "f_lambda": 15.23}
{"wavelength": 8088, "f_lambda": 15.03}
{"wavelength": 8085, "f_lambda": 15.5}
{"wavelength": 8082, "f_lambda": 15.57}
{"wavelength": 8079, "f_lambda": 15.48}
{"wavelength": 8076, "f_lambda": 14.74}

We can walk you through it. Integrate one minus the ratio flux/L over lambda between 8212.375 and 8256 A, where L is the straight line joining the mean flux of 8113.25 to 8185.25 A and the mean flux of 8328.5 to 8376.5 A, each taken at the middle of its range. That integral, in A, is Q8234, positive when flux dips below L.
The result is 2.48 A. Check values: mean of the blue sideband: 15.8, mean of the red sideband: 14.8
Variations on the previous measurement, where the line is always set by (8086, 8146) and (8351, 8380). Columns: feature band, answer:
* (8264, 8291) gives 0.34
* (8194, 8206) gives 0.42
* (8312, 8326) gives 0.52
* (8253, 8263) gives 0.11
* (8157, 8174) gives 0.63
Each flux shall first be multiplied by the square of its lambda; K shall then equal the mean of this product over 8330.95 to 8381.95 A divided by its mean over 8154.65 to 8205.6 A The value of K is 1.0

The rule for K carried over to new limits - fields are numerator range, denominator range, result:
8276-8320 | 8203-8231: 1.08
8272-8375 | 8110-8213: 0.97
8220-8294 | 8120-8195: 0.94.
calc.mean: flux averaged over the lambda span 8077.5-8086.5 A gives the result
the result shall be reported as 15.5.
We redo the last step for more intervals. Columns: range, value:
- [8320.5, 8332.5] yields 14.2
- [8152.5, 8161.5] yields 17.3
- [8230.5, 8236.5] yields 14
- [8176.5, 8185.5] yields 16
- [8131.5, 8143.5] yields 16.1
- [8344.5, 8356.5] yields 14.8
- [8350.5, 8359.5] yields 15.2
